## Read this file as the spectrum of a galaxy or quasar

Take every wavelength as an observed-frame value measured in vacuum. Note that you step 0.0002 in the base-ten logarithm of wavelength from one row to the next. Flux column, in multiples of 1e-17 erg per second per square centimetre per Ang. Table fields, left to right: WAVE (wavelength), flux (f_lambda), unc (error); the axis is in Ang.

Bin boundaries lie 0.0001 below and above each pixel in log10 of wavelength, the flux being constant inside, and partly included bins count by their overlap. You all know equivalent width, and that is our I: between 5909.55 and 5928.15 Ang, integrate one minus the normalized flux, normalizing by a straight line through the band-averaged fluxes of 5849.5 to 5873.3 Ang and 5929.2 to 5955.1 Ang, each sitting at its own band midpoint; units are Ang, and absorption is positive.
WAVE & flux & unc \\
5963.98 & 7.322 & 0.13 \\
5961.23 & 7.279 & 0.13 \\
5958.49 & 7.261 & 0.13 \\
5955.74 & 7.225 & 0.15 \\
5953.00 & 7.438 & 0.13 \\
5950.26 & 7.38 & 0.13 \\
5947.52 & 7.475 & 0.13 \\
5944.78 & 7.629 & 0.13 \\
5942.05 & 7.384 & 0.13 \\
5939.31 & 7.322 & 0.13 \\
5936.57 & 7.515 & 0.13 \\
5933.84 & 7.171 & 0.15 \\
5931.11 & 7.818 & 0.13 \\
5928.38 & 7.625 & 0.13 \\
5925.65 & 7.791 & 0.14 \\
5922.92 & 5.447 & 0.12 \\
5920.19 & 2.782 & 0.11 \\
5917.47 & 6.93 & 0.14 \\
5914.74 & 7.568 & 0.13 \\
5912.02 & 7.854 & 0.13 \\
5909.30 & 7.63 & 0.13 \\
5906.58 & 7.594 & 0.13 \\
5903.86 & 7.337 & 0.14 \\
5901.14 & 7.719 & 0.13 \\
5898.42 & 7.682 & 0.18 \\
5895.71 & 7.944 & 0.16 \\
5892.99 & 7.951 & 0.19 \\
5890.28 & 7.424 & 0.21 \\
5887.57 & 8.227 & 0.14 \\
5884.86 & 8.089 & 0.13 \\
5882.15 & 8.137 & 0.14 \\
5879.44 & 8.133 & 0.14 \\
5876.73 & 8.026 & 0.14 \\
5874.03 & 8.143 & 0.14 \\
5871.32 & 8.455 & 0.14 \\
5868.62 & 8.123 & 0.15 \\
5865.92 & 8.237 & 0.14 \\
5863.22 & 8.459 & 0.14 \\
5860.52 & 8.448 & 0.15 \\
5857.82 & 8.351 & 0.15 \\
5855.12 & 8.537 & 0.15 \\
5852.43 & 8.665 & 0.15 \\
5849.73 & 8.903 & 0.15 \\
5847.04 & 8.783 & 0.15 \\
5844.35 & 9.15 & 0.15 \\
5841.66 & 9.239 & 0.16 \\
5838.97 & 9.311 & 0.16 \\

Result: 2.9 Ang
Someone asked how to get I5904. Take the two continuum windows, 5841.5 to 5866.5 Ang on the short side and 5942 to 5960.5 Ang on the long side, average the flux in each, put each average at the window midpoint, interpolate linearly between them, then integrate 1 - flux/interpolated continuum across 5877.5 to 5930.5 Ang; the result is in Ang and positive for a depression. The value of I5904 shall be 4.3 Ang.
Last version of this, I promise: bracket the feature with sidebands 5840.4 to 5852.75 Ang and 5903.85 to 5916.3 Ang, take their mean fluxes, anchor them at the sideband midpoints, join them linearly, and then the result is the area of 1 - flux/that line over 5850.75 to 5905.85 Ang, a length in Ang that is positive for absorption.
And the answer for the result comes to 1.3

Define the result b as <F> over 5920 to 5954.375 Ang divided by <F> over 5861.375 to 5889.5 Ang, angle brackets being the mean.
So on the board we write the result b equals 0.87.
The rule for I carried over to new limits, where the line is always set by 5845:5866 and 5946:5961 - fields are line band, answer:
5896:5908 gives 0.6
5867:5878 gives 0.2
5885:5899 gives 0.4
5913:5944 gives 3.2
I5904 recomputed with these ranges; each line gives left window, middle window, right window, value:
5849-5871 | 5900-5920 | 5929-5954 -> 1.56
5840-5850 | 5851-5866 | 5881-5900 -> 0.41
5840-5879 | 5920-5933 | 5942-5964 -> 1.78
